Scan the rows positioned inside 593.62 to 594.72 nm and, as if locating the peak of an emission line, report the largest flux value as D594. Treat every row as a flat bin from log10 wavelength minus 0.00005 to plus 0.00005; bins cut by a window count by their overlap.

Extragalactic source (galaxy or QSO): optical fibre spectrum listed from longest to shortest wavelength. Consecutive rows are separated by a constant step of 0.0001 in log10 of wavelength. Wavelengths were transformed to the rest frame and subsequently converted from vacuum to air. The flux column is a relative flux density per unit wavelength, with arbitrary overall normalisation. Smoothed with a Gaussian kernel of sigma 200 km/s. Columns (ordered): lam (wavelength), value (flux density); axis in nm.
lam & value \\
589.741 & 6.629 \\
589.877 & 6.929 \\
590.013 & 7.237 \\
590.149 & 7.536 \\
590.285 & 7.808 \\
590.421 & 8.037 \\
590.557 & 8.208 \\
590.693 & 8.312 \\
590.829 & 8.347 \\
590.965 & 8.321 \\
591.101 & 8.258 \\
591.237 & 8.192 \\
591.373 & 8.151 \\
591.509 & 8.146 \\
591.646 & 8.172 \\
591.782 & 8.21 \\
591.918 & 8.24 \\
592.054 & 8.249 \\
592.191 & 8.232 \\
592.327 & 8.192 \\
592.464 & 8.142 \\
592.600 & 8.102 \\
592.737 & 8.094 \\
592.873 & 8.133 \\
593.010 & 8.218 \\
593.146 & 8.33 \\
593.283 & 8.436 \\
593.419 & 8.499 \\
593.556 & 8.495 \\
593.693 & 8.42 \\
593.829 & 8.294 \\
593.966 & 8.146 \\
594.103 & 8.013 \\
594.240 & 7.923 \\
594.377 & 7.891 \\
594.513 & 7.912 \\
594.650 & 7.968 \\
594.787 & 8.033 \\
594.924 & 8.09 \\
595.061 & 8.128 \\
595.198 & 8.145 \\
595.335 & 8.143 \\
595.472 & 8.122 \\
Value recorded 8.42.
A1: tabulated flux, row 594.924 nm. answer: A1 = 8.09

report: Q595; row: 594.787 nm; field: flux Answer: 8.033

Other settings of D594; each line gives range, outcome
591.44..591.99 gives 8.24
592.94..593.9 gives 8.499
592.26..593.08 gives 8.218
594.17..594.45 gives 7.923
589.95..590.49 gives 8.037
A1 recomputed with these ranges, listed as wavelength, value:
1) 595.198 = 8.145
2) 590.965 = 8.321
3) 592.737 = 8.094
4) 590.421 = 8.037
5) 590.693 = 8.312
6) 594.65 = 7.968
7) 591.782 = 8.21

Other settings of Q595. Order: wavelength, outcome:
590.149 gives 7.536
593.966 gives 8.146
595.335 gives 8.143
